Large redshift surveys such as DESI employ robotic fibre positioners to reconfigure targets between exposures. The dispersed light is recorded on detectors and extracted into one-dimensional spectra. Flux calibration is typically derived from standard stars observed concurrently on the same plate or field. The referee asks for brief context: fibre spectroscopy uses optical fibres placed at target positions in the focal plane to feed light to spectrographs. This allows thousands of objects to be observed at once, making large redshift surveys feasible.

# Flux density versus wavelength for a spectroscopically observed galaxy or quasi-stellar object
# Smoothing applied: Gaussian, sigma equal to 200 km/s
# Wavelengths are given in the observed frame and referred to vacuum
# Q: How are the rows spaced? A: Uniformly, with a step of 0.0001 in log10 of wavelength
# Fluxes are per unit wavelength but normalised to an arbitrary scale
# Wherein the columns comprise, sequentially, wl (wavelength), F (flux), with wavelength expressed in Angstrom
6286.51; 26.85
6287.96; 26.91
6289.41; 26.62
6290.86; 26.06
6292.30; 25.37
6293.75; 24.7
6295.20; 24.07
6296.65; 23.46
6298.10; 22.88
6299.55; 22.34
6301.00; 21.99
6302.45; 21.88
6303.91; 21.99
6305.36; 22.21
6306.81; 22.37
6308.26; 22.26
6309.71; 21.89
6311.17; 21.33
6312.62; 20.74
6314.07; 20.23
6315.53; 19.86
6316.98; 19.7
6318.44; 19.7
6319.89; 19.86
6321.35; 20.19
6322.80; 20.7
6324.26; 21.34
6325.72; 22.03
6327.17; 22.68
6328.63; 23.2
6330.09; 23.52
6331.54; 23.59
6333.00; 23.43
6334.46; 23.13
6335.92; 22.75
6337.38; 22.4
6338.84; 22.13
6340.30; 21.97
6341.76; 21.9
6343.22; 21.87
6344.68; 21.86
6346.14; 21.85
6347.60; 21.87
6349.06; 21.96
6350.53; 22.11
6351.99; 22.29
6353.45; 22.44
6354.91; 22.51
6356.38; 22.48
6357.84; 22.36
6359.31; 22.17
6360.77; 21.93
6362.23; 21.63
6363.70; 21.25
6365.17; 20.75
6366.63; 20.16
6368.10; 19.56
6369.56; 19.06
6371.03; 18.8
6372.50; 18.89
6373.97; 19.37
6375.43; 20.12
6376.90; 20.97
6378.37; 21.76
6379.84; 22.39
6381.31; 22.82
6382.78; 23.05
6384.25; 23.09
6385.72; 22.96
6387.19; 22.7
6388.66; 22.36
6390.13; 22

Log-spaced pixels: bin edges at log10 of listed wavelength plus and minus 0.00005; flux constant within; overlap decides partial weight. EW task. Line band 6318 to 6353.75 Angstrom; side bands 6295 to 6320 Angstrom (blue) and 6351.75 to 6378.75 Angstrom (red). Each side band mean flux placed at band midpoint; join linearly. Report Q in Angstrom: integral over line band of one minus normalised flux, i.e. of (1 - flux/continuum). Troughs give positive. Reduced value -1.31 Angstrom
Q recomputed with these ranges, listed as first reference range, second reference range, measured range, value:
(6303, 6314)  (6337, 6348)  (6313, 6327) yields 0.8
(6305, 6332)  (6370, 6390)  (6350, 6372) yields 0.2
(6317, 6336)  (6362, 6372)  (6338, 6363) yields -1.5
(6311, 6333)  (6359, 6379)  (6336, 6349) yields -0.7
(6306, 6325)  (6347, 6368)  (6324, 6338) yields -1.1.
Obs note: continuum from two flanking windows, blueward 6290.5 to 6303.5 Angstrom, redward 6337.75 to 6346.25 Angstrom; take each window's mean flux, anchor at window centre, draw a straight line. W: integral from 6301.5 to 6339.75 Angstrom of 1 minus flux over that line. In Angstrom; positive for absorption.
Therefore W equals 1.6 Angstrom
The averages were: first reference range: 23.5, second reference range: 22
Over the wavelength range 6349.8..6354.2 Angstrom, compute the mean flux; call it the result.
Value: 22.3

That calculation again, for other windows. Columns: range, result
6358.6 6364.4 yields 21.8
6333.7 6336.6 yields 22.9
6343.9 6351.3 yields 21.9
